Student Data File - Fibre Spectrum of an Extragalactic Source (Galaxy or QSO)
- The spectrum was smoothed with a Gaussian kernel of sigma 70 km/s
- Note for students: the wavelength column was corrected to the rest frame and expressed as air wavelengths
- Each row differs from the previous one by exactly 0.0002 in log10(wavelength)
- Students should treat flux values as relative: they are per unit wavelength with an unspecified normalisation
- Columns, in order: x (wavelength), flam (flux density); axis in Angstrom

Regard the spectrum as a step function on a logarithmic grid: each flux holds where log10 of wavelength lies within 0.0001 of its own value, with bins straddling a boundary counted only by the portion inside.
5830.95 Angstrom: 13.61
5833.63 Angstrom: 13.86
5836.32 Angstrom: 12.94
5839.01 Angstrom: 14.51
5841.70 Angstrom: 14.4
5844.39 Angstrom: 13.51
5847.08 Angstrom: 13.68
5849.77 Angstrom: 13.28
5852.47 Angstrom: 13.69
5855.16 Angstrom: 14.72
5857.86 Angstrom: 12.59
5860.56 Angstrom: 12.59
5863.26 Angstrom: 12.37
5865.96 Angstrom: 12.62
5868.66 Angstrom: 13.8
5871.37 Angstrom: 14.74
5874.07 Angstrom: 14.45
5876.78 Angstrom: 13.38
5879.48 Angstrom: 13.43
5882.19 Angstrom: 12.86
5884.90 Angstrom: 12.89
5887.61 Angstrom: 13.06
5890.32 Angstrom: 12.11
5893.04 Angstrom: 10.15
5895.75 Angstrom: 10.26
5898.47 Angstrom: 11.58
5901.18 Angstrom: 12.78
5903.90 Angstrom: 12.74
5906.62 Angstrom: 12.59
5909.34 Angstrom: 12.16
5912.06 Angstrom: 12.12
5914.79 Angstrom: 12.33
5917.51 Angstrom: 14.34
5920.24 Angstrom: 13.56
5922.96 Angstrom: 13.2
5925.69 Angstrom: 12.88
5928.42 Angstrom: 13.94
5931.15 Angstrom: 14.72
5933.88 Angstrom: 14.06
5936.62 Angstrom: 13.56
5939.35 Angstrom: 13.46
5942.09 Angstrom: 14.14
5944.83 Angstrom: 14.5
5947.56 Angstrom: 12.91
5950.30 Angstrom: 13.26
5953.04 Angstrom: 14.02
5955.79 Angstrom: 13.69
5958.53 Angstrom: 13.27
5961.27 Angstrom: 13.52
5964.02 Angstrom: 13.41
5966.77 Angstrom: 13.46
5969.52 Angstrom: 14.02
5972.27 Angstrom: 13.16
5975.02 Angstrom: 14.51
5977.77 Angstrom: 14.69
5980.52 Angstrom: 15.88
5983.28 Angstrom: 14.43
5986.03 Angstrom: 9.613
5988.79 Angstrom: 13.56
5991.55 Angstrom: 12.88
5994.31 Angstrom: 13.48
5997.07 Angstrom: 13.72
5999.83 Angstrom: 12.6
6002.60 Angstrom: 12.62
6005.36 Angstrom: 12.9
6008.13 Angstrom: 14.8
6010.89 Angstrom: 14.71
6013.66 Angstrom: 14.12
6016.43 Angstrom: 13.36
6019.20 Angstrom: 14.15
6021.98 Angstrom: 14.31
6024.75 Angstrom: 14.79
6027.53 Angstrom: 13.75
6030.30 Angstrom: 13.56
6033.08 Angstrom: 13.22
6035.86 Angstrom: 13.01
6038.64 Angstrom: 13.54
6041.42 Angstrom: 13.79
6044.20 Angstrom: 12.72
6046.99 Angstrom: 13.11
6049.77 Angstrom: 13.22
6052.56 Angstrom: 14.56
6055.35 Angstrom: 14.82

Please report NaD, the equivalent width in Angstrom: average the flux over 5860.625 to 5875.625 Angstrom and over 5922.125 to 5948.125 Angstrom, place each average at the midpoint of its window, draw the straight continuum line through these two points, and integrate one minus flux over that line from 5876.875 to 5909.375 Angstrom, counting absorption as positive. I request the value 3.2 Angstrom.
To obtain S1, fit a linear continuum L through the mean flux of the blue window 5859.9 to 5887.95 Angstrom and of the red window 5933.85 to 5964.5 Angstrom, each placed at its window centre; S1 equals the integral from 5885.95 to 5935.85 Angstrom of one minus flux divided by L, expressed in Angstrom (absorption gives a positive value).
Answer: 2.8 Angstrom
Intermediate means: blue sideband 13.3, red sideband 13.6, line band 12.7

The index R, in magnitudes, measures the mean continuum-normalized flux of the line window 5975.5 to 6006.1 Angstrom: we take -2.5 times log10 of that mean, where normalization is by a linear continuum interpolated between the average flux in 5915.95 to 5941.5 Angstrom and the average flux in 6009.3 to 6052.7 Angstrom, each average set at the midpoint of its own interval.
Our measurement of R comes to 0.03 mag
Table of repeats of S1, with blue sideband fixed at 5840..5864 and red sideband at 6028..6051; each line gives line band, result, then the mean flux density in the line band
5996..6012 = -0.3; 13.5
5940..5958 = -0.5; 13.7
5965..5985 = -1.3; 14.2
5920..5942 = -0.5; 13.7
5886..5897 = 1.6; 11.4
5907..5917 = 0.7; 12.4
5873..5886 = 0.1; 13.4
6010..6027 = -1.1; 14.2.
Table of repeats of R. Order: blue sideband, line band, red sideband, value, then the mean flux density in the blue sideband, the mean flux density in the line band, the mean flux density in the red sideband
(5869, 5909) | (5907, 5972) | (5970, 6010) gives -0.03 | 12.7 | 13.5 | 13.5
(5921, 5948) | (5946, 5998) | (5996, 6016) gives 0.01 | 13.8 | 13.6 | 13.6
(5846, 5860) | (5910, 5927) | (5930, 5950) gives 0.06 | 13.5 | 13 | 13.9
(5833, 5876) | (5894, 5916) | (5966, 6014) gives 0.13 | 13.6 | 12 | 13.6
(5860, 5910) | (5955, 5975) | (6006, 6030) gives 0.00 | 12.7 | 13.6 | 14.2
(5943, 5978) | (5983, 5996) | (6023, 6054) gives 0.08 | 13.7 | 12.7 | 13.6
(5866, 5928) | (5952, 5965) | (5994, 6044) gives -0.03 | 12.8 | 13.6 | 13.7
